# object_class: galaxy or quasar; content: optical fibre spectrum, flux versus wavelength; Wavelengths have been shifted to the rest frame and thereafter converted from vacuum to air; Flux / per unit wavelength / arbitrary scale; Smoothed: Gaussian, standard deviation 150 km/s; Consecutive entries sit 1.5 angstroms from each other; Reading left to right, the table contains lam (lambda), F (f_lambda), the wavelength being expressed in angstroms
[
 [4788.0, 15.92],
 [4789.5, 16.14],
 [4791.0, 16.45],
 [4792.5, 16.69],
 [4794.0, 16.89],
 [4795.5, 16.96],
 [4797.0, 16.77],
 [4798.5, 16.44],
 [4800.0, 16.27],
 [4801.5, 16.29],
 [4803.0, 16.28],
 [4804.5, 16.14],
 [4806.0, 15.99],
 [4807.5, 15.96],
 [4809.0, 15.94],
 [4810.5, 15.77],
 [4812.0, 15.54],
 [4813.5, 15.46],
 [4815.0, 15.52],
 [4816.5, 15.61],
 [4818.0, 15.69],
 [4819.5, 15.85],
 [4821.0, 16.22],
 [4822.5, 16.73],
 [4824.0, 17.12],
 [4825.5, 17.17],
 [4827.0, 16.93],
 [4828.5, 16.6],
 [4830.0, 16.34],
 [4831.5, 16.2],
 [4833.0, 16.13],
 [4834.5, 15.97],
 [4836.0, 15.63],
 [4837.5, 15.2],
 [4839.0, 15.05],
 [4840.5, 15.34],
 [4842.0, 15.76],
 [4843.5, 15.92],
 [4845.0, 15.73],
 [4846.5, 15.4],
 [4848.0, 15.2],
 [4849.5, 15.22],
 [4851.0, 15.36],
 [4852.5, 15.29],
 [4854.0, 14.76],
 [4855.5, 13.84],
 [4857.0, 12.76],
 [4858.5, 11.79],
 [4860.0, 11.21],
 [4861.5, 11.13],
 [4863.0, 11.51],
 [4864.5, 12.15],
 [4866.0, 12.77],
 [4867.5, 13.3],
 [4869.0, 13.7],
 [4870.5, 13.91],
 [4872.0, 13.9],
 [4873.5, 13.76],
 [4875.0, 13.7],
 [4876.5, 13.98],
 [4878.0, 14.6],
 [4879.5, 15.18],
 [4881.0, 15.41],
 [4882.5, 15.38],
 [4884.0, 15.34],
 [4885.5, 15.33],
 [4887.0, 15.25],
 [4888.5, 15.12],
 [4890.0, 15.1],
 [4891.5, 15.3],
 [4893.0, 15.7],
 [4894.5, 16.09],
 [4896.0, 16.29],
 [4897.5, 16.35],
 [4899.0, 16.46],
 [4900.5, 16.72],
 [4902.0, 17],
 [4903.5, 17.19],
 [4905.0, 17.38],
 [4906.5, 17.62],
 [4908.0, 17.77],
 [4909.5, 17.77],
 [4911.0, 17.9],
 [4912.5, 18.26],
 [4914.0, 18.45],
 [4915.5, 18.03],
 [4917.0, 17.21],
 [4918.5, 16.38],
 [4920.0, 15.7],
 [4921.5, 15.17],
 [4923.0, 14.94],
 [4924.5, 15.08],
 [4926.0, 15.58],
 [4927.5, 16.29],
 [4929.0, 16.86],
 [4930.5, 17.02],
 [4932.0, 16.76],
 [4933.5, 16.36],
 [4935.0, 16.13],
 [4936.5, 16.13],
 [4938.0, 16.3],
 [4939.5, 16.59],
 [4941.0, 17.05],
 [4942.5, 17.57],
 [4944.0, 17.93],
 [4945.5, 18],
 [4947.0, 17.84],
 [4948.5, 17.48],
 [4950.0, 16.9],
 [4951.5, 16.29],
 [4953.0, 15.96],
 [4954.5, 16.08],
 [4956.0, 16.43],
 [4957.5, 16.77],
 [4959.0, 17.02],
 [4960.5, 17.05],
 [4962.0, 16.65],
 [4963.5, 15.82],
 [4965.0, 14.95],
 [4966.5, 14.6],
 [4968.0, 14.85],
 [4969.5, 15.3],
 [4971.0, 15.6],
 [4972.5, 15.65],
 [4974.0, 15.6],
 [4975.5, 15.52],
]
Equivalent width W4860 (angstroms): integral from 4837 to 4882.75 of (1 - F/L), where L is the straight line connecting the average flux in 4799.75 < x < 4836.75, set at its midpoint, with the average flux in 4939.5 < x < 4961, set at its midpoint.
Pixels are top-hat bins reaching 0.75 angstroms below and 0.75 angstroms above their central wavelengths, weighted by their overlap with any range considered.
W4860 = 6.4 angstroms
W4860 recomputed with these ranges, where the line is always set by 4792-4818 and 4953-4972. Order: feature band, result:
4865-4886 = 2.3 angstroms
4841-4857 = 0.9 angstroms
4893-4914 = -1.5 angstroms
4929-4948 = -1.2 angstroms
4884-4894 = 0.4 angstroms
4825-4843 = 0.1 angstroms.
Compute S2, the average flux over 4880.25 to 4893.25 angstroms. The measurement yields 15.3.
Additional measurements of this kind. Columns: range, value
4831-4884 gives 14.4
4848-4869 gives 13.3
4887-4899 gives 15.7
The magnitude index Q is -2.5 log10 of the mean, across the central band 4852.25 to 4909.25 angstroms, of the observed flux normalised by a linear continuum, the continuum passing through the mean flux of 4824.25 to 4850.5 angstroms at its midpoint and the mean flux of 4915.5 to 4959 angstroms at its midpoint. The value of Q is 0.10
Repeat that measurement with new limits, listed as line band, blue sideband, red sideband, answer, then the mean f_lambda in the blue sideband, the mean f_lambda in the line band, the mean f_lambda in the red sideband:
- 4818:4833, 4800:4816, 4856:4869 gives -0.13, 15.9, 16.5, 12.2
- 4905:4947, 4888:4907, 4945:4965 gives -0.02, 16.3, 16.9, 16.7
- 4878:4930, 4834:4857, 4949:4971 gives -0.05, 15.2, 16.3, 16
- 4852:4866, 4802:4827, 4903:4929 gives 0.28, 16.1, 12.7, 16.9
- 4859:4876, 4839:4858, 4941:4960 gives 0.20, 15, 12.8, 17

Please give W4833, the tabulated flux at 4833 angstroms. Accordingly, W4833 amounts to 16.13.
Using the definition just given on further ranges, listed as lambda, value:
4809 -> 15.94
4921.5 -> 15.17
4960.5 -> 17.05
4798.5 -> 16.44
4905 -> 17.38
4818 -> 15.69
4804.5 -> 16.14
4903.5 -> 17.19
